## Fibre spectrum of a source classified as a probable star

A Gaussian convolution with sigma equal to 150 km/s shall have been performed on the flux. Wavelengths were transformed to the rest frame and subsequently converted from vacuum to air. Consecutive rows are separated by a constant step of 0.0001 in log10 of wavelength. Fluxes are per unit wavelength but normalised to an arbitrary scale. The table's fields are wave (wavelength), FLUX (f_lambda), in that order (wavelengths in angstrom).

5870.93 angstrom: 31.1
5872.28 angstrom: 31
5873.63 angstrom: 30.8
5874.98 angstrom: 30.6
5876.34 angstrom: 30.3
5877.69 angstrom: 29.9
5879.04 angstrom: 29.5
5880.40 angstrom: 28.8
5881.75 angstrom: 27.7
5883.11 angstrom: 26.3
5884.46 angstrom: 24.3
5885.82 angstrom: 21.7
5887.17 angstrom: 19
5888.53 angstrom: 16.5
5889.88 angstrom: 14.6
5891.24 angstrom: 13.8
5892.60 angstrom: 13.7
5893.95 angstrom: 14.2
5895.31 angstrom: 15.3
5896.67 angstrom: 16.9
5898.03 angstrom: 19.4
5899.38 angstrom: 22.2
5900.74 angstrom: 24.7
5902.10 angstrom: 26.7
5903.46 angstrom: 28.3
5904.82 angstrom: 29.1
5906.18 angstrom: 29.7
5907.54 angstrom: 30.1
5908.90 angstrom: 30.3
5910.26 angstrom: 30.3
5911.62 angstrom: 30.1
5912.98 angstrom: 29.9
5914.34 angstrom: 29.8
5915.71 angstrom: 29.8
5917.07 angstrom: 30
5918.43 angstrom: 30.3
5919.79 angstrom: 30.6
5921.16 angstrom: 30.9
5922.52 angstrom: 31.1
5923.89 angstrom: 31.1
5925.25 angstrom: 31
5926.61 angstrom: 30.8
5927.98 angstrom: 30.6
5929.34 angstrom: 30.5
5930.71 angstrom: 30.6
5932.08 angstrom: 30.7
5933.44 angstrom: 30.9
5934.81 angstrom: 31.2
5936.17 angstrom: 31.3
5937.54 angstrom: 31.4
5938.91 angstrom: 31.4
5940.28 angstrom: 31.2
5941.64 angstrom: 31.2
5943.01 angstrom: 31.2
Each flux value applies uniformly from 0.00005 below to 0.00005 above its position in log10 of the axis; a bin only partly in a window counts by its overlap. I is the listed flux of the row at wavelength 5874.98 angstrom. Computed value 30.6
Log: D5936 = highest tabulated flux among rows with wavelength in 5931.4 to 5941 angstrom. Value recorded 31.4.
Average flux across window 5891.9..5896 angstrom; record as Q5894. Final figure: 14.4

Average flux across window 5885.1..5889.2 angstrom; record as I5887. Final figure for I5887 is 19.1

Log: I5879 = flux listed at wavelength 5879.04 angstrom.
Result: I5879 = 29.5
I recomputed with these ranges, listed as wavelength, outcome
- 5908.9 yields 30.3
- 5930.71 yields 30.6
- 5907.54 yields 30.1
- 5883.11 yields 26.3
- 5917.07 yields 30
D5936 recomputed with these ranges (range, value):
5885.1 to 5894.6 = 21.7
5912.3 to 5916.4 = 29.9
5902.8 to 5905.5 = 29.1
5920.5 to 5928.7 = 31.1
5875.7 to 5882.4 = 30.3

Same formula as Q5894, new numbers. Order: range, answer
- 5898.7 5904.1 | 25.5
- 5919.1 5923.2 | 30.9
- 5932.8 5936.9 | 31.1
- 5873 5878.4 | 30.4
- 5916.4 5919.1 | 30.2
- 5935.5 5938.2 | 31.3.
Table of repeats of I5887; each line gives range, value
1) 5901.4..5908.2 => 28.8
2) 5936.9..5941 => 31.4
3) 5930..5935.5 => 30.9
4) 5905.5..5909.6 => 30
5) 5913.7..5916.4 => 29.7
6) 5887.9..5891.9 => 15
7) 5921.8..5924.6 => 31.1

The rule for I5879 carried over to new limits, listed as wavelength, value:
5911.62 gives 30.1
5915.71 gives 29.8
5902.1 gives 26.7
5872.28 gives 31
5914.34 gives 29.8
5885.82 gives 21.7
